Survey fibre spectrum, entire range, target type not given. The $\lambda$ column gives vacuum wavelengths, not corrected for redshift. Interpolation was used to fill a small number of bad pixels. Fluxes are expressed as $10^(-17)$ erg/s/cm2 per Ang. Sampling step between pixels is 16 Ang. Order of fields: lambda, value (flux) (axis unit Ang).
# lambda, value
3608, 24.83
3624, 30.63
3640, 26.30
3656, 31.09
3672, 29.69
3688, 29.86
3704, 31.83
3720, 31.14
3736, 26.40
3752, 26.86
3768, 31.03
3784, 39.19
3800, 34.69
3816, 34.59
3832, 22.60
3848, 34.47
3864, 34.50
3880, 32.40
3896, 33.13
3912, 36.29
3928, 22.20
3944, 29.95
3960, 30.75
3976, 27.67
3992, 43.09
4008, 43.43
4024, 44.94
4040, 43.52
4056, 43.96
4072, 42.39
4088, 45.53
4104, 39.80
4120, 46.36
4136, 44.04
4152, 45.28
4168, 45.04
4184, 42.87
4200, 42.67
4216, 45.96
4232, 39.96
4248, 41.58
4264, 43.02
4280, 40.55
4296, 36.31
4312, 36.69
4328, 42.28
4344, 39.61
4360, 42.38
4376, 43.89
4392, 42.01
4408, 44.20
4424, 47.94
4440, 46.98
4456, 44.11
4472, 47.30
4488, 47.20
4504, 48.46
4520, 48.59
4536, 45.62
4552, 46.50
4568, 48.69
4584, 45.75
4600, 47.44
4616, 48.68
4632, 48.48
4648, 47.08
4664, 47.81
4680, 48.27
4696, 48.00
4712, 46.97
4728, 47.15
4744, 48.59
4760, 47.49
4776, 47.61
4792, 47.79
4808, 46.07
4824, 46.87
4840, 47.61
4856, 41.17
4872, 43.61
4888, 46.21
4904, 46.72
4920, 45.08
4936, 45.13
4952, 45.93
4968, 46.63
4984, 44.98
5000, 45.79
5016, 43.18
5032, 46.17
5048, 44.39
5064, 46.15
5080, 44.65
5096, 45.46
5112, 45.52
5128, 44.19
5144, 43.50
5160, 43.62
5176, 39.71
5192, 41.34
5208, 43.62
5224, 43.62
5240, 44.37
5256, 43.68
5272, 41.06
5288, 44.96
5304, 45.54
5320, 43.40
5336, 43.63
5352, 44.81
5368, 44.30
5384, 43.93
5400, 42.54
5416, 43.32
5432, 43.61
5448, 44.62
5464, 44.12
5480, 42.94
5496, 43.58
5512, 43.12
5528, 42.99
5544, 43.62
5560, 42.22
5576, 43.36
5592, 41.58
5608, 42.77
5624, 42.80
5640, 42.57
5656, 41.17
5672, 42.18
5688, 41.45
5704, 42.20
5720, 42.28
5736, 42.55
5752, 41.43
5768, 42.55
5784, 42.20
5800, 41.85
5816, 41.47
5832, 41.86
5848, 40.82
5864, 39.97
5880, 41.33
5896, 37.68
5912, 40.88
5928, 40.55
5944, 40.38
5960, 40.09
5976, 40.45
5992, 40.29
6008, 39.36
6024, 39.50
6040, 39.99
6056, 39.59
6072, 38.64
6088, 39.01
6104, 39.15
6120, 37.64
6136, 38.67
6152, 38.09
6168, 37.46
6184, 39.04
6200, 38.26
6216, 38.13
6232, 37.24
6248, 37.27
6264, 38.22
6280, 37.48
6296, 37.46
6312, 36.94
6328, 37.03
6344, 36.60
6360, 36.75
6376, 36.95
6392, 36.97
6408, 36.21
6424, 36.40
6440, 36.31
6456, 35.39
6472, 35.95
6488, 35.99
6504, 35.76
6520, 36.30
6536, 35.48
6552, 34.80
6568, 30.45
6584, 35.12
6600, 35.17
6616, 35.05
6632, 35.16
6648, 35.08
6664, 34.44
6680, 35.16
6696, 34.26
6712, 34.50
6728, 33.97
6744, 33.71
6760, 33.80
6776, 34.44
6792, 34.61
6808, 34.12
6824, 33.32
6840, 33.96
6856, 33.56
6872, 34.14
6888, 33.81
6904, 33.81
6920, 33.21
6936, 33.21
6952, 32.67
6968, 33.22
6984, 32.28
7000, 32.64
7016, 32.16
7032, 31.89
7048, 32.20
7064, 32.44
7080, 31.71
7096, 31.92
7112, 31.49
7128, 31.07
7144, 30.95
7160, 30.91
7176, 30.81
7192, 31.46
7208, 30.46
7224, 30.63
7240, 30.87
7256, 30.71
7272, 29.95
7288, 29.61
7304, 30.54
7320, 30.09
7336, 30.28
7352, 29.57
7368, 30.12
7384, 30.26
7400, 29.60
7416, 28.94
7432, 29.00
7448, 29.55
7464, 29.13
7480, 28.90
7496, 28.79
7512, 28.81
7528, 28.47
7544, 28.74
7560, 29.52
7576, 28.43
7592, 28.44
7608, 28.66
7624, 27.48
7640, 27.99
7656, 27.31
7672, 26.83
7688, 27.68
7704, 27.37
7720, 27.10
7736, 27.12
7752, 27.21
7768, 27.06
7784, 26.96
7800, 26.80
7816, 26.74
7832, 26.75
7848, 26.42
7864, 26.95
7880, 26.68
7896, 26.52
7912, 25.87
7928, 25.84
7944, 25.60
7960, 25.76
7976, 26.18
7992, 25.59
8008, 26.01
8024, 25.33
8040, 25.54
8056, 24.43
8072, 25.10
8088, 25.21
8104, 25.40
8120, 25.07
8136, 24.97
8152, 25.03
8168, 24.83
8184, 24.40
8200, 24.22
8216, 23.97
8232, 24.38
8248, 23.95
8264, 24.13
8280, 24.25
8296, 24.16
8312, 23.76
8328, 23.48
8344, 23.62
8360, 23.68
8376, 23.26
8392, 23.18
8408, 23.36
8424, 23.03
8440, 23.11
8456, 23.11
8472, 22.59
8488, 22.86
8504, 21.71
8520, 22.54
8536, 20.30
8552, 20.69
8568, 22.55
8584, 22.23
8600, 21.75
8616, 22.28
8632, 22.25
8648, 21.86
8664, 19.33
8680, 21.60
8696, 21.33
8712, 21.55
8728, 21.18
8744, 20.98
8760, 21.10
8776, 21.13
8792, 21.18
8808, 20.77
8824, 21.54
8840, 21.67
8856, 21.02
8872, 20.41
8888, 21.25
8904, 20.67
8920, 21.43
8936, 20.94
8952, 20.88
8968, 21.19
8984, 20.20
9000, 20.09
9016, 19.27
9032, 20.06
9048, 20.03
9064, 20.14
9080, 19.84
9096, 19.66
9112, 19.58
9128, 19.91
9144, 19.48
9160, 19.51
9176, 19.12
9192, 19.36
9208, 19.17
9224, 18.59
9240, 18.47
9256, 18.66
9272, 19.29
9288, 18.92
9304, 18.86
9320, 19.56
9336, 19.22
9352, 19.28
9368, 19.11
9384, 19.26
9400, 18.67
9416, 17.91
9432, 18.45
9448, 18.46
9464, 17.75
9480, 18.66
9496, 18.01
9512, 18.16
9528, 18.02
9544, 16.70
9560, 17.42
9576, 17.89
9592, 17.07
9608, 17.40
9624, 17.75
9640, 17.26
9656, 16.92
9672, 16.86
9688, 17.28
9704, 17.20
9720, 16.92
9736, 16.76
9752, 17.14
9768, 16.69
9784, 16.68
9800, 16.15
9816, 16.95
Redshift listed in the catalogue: 0.000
